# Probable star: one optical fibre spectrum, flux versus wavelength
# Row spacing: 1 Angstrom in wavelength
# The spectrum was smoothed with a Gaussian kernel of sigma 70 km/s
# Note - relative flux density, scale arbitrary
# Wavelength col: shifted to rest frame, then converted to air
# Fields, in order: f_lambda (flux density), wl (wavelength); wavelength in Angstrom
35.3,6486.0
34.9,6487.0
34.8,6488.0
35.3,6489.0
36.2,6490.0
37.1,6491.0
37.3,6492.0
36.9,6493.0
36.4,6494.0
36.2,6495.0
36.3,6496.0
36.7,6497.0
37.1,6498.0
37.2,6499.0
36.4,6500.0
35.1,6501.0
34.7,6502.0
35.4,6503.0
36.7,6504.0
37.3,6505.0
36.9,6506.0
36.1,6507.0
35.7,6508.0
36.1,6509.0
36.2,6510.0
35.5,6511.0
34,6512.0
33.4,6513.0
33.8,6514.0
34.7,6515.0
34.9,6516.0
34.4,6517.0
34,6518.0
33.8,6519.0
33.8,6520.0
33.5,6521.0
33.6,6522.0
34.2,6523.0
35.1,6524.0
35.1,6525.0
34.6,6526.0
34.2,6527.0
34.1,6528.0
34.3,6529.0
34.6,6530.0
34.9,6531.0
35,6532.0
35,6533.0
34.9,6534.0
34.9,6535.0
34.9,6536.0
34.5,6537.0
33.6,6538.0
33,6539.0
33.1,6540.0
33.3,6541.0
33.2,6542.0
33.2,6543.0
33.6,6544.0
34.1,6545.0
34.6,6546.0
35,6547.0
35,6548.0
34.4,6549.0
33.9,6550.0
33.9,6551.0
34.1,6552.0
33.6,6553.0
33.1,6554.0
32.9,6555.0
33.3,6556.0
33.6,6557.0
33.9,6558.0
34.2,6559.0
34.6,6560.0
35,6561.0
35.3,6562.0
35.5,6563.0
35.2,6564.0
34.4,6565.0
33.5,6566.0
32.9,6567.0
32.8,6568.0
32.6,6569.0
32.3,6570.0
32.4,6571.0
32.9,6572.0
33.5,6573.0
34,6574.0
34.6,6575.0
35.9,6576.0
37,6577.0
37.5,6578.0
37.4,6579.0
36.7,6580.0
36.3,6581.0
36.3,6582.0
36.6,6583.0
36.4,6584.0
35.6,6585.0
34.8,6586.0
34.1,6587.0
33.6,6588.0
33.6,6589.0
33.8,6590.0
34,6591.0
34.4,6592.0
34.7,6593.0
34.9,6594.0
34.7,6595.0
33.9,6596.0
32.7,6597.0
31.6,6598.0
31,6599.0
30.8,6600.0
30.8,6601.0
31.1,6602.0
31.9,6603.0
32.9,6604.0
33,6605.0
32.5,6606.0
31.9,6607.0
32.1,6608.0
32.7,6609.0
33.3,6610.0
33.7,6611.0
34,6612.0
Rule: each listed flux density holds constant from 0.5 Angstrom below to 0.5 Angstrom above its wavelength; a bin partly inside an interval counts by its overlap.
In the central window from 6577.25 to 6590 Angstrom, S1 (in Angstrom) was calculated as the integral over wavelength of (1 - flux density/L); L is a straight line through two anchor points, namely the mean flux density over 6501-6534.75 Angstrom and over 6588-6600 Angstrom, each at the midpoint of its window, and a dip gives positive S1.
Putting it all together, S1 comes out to -0.8 Angstrom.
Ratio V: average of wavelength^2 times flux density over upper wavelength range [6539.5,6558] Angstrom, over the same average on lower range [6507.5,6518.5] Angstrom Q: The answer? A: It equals 1.0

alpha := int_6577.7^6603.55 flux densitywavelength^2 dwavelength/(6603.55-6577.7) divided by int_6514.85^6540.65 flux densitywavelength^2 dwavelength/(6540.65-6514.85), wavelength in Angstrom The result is 1.01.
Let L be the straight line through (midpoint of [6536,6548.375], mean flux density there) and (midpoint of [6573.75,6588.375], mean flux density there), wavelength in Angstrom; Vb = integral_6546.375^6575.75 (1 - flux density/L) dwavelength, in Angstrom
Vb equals 0.8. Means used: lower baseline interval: 33.9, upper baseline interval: 35.8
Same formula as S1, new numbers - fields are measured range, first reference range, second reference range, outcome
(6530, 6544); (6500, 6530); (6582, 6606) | 0.16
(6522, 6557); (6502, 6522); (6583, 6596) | 0.74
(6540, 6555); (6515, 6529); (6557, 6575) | 0.07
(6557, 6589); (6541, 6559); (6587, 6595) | -0.66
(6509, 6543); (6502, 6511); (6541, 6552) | 0.79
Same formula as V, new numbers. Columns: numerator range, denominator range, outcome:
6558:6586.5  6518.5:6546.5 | 1.03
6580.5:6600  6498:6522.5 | 1.00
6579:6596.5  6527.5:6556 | 1.04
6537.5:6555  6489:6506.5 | 0.94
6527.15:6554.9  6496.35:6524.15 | 0.98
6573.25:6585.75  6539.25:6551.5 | 1.08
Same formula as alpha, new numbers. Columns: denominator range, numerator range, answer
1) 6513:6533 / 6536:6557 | 0.99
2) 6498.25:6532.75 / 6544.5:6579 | 0.99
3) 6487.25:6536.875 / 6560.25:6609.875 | 0.98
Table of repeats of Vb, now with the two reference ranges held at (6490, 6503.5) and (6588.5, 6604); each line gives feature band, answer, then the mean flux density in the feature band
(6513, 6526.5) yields 0.5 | 34.2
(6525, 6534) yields 0.2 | 34.6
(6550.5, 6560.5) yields 0.2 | 33.7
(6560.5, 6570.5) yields 0.0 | 34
